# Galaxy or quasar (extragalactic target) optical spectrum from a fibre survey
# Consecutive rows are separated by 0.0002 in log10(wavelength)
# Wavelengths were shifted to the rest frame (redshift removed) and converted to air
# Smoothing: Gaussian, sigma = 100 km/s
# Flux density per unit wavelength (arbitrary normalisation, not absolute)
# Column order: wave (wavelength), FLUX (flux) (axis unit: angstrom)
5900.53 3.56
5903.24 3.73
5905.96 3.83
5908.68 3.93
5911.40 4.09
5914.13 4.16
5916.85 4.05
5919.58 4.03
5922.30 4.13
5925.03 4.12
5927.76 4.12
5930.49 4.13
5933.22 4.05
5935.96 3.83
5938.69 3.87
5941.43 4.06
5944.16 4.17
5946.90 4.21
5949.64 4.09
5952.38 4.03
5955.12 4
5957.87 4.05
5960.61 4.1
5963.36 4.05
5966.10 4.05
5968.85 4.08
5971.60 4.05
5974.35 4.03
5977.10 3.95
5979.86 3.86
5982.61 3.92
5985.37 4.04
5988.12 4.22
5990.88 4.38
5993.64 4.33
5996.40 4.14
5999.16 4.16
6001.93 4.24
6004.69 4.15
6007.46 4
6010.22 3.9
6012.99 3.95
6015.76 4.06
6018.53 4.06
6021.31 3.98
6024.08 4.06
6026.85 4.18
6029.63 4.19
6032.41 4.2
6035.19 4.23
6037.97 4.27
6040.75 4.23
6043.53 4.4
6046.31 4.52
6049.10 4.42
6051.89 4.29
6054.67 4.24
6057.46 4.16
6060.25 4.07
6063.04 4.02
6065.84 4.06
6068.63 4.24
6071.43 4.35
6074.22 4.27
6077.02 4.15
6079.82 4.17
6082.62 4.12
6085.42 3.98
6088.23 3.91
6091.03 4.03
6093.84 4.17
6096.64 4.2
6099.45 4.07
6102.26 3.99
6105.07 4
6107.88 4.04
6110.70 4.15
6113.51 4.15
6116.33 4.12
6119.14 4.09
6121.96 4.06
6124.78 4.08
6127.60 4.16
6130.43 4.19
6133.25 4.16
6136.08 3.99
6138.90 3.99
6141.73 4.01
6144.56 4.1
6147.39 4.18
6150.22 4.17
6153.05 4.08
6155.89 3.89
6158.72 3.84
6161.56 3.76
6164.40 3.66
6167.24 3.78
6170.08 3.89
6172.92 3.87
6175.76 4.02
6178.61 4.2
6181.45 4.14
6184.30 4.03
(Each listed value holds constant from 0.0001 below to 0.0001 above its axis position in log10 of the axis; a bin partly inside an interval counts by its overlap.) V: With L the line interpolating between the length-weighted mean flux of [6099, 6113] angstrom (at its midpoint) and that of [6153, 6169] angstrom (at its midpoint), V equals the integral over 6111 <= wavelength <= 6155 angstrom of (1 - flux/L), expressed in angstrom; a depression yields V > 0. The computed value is -1.8 angstrom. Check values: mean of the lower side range 4.06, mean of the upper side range 3.81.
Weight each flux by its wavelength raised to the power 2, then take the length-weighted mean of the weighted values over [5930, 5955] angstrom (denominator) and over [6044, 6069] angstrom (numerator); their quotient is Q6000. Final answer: 1.1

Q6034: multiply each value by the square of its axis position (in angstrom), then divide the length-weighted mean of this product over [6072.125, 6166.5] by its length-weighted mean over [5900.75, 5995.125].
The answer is 1.06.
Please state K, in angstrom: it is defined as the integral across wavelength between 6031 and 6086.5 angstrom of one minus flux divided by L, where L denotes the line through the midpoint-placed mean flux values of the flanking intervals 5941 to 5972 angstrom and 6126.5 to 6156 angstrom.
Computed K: -1.8 angstrom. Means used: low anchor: 4.08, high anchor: 4.09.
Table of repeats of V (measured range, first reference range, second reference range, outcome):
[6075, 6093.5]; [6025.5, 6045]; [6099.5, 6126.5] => 0.3 angstrom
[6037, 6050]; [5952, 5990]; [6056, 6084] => -0.8 angstrom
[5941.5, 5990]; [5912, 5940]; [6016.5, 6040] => 0.4 angstrom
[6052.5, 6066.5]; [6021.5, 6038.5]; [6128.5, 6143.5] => 0.1 angstrom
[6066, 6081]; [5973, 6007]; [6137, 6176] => -0.7 angstrom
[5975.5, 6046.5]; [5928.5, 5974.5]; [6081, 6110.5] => -1.4 angstrom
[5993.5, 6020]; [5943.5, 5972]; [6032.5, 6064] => 0.6 angstrom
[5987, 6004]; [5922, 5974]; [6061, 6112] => -0.7 angstrom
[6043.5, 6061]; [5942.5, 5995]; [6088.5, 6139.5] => -0.9 angstrom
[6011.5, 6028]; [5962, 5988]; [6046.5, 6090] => 0.2 angstrom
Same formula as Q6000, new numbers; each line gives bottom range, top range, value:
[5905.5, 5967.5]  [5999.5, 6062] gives 1.06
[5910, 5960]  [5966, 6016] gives 1.02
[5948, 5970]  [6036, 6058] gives 1.10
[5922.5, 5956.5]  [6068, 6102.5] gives 1.07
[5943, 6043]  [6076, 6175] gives 1.03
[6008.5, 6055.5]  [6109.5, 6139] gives 1.01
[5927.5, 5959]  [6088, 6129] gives 1.07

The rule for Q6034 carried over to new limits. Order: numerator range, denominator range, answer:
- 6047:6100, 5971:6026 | 1.05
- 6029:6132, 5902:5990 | 1.08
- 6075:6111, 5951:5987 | 1.06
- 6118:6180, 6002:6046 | 1.01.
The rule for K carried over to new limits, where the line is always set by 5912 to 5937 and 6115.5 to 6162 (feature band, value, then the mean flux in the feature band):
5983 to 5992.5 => -0.3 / 4.19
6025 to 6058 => -1.7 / 4.28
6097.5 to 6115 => -0.1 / 4.07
